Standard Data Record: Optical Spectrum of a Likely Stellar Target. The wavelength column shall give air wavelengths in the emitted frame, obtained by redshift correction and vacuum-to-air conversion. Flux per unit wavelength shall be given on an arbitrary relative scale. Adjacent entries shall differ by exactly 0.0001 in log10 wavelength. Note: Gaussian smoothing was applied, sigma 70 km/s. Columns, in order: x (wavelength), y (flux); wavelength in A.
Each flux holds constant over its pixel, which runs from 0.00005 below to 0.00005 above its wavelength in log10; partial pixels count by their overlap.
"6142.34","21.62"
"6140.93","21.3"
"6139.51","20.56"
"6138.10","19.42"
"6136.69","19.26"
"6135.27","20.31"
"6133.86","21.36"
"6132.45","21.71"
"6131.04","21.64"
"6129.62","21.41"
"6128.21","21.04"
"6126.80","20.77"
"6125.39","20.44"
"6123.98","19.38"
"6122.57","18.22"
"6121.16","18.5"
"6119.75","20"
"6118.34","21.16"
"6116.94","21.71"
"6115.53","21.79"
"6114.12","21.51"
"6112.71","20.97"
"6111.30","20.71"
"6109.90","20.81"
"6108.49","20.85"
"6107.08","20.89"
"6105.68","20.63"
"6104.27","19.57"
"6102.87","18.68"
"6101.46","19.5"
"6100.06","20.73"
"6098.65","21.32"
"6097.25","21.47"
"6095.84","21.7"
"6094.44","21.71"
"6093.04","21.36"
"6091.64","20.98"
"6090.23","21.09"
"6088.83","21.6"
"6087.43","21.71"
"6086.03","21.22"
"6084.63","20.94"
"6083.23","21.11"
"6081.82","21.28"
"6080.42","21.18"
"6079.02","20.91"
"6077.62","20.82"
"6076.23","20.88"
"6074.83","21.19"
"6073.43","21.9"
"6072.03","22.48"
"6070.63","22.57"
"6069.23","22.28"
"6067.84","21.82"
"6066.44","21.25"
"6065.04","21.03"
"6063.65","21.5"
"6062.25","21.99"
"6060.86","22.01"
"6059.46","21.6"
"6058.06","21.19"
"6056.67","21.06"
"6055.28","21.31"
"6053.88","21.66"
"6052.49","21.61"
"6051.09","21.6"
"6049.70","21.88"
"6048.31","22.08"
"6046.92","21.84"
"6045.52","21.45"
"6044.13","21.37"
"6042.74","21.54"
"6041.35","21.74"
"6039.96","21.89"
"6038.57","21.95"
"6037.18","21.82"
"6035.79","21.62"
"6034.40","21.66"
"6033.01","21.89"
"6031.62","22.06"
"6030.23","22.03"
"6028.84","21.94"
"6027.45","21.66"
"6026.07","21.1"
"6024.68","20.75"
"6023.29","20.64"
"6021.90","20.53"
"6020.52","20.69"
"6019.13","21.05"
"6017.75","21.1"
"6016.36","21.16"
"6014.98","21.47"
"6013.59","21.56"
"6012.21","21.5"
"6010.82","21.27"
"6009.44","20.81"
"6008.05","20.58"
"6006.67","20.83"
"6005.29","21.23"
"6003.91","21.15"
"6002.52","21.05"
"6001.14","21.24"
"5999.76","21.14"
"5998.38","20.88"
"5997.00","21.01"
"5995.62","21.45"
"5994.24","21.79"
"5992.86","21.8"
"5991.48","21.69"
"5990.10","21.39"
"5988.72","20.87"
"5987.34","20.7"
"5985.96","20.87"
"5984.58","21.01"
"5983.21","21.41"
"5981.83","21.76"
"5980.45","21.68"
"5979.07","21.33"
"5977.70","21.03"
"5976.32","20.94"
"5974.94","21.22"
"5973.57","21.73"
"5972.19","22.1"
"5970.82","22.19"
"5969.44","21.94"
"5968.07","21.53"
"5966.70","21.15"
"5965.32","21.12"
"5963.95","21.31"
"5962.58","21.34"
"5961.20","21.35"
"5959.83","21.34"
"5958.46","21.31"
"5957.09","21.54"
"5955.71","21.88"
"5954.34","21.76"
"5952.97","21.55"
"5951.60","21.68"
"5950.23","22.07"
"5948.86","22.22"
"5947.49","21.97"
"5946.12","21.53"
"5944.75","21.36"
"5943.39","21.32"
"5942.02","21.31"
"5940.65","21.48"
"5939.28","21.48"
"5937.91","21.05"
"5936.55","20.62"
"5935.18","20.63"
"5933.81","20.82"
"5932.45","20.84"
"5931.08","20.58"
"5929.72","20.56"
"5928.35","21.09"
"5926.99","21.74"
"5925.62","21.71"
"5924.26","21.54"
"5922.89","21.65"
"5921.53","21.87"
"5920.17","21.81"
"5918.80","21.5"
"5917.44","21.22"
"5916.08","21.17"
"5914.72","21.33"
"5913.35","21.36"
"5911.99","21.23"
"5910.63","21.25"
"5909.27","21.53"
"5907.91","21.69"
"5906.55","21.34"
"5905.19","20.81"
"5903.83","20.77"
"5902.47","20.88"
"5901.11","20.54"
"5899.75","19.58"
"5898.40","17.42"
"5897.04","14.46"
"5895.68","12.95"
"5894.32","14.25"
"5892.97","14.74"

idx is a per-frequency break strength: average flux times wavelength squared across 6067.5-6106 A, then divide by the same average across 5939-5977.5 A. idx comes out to 1.02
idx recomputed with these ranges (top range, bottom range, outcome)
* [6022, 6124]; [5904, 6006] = 1.03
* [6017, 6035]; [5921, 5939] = 1.04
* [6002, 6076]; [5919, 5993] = 1.03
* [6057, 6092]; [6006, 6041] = 1.02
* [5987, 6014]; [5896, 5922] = 1.07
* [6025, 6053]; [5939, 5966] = 1.04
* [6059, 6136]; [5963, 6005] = 1.02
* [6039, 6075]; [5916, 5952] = 1.06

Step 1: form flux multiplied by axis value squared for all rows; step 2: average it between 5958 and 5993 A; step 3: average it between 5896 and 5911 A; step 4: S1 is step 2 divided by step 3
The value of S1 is 1.10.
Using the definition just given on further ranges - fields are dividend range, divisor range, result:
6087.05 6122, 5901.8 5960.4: 1.03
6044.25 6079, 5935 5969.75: 1.04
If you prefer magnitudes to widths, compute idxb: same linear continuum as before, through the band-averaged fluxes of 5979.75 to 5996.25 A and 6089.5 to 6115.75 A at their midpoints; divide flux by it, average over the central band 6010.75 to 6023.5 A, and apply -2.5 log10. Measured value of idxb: 0.006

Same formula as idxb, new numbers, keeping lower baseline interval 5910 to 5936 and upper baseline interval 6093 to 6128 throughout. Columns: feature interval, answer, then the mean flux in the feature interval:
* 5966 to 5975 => -0.033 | 21.7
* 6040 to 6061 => -0.041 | 21.6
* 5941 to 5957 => -0.027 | 21.7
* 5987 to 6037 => -0.017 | 21.3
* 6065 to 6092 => -0.038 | 21.4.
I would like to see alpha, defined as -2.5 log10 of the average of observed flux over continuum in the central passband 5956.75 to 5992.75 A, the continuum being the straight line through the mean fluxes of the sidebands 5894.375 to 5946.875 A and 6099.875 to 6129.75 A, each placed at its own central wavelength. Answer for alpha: -0.043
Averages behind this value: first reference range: 20.6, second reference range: 20.4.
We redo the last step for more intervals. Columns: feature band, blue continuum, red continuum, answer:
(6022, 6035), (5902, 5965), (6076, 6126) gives -0.023 mag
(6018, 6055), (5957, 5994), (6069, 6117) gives -0.014 mag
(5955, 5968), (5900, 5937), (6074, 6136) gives -0.014 mag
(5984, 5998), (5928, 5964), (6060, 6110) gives 0.002 mag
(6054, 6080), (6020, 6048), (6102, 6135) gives -0.020 mag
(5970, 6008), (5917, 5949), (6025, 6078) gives 0.009 mag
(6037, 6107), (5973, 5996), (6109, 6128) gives -0.030 mag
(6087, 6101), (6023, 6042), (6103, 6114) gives -0.028 mag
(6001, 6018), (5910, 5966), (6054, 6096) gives 0.014 mag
